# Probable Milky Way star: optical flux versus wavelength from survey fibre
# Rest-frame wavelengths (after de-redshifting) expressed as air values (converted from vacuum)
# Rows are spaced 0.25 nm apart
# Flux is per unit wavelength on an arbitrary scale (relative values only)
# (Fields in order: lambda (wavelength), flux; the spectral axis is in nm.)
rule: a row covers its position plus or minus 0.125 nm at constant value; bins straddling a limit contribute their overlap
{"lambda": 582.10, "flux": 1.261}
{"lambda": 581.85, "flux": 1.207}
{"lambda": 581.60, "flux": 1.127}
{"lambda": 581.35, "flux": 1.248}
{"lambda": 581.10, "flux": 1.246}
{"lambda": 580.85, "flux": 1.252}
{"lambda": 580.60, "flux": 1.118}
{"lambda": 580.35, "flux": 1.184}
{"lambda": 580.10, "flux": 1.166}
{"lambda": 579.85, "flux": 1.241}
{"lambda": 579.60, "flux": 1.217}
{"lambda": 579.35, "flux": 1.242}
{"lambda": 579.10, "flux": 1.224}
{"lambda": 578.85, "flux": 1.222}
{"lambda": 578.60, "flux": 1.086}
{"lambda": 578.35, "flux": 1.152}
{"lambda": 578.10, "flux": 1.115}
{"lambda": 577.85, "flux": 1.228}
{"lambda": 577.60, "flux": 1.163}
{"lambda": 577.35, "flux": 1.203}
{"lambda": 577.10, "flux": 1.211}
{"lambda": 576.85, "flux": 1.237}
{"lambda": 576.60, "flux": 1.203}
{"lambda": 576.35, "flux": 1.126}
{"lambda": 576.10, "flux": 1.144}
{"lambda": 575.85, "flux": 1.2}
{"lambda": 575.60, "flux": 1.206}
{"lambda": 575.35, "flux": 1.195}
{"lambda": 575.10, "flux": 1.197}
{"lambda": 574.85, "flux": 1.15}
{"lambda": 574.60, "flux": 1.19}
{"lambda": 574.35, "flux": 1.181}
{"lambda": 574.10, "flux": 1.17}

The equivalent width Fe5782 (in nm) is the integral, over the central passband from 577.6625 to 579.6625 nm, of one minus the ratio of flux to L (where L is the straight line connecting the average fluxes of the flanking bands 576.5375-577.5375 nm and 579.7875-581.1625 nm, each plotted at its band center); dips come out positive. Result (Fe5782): 0.03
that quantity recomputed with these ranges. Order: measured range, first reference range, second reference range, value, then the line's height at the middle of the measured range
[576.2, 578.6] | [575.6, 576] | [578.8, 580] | 0.07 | 1.21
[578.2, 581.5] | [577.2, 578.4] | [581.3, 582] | -0.04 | 1.18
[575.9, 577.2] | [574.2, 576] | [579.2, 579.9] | 0.02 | 1.2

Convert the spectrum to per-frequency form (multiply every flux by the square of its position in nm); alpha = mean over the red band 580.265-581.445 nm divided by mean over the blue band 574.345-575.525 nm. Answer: 1.0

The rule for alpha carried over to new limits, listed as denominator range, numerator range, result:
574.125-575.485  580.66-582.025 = 1.05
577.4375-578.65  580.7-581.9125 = 1.06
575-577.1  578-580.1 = 1.01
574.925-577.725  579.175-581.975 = 1.03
